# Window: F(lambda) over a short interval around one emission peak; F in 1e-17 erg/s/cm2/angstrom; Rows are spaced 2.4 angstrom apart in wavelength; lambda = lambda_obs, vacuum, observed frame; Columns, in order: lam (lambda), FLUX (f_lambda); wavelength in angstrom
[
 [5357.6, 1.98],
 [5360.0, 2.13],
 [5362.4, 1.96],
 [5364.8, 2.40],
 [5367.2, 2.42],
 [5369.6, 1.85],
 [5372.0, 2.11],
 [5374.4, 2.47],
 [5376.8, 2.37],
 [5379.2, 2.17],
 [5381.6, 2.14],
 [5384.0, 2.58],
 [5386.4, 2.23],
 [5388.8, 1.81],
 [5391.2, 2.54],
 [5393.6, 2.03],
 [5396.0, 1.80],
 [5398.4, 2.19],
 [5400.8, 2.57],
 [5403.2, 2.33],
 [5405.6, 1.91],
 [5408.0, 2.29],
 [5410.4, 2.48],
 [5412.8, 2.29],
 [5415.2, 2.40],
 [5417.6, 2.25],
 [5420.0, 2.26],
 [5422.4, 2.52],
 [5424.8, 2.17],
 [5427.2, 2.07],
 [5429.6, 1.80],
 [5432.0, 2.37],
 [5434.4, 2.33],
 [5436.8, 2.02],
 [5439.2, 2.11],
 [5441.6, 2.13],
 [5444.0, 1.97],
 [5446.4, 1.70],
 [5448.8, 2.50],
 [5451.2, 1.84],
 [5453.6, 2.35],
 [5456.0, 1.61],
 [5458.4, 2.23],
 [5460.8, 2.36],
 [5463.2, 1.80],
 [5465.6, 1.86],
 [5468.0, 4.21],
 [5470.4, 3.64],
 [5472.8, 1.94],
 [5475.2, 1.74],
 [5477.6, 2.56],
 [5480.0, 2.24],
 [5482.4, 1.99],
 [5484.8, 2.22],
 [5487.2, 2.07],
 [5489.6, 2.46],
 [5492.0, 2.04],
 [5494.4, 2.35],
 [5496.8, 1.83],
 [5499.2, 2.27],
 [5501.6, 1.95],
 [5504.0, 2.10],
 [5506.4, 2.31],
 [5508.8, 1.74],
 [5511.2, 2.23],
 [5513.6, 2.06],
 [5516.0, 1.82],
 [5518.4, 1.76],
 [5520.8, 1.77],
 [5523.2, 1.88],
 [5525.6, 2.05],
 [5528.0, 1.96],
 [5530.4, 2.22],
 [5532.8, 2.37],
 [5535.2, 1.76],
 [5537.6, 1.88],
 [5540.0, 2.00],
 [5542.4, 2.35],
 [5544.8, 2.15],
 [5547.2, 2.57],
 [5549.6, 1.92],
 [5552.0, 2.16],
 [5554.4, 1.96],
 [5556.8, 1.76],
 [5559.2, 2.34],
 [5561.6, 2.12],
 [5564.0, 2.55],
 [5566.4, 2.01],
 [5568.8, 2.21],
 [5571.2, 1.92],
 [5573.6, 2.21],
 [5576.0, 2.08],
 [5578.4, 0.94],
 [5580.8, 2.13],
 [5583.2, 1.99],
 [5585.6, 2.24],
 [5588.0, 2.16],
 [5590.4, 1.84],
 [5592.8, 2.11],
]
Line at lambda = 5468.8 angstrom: H-beta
